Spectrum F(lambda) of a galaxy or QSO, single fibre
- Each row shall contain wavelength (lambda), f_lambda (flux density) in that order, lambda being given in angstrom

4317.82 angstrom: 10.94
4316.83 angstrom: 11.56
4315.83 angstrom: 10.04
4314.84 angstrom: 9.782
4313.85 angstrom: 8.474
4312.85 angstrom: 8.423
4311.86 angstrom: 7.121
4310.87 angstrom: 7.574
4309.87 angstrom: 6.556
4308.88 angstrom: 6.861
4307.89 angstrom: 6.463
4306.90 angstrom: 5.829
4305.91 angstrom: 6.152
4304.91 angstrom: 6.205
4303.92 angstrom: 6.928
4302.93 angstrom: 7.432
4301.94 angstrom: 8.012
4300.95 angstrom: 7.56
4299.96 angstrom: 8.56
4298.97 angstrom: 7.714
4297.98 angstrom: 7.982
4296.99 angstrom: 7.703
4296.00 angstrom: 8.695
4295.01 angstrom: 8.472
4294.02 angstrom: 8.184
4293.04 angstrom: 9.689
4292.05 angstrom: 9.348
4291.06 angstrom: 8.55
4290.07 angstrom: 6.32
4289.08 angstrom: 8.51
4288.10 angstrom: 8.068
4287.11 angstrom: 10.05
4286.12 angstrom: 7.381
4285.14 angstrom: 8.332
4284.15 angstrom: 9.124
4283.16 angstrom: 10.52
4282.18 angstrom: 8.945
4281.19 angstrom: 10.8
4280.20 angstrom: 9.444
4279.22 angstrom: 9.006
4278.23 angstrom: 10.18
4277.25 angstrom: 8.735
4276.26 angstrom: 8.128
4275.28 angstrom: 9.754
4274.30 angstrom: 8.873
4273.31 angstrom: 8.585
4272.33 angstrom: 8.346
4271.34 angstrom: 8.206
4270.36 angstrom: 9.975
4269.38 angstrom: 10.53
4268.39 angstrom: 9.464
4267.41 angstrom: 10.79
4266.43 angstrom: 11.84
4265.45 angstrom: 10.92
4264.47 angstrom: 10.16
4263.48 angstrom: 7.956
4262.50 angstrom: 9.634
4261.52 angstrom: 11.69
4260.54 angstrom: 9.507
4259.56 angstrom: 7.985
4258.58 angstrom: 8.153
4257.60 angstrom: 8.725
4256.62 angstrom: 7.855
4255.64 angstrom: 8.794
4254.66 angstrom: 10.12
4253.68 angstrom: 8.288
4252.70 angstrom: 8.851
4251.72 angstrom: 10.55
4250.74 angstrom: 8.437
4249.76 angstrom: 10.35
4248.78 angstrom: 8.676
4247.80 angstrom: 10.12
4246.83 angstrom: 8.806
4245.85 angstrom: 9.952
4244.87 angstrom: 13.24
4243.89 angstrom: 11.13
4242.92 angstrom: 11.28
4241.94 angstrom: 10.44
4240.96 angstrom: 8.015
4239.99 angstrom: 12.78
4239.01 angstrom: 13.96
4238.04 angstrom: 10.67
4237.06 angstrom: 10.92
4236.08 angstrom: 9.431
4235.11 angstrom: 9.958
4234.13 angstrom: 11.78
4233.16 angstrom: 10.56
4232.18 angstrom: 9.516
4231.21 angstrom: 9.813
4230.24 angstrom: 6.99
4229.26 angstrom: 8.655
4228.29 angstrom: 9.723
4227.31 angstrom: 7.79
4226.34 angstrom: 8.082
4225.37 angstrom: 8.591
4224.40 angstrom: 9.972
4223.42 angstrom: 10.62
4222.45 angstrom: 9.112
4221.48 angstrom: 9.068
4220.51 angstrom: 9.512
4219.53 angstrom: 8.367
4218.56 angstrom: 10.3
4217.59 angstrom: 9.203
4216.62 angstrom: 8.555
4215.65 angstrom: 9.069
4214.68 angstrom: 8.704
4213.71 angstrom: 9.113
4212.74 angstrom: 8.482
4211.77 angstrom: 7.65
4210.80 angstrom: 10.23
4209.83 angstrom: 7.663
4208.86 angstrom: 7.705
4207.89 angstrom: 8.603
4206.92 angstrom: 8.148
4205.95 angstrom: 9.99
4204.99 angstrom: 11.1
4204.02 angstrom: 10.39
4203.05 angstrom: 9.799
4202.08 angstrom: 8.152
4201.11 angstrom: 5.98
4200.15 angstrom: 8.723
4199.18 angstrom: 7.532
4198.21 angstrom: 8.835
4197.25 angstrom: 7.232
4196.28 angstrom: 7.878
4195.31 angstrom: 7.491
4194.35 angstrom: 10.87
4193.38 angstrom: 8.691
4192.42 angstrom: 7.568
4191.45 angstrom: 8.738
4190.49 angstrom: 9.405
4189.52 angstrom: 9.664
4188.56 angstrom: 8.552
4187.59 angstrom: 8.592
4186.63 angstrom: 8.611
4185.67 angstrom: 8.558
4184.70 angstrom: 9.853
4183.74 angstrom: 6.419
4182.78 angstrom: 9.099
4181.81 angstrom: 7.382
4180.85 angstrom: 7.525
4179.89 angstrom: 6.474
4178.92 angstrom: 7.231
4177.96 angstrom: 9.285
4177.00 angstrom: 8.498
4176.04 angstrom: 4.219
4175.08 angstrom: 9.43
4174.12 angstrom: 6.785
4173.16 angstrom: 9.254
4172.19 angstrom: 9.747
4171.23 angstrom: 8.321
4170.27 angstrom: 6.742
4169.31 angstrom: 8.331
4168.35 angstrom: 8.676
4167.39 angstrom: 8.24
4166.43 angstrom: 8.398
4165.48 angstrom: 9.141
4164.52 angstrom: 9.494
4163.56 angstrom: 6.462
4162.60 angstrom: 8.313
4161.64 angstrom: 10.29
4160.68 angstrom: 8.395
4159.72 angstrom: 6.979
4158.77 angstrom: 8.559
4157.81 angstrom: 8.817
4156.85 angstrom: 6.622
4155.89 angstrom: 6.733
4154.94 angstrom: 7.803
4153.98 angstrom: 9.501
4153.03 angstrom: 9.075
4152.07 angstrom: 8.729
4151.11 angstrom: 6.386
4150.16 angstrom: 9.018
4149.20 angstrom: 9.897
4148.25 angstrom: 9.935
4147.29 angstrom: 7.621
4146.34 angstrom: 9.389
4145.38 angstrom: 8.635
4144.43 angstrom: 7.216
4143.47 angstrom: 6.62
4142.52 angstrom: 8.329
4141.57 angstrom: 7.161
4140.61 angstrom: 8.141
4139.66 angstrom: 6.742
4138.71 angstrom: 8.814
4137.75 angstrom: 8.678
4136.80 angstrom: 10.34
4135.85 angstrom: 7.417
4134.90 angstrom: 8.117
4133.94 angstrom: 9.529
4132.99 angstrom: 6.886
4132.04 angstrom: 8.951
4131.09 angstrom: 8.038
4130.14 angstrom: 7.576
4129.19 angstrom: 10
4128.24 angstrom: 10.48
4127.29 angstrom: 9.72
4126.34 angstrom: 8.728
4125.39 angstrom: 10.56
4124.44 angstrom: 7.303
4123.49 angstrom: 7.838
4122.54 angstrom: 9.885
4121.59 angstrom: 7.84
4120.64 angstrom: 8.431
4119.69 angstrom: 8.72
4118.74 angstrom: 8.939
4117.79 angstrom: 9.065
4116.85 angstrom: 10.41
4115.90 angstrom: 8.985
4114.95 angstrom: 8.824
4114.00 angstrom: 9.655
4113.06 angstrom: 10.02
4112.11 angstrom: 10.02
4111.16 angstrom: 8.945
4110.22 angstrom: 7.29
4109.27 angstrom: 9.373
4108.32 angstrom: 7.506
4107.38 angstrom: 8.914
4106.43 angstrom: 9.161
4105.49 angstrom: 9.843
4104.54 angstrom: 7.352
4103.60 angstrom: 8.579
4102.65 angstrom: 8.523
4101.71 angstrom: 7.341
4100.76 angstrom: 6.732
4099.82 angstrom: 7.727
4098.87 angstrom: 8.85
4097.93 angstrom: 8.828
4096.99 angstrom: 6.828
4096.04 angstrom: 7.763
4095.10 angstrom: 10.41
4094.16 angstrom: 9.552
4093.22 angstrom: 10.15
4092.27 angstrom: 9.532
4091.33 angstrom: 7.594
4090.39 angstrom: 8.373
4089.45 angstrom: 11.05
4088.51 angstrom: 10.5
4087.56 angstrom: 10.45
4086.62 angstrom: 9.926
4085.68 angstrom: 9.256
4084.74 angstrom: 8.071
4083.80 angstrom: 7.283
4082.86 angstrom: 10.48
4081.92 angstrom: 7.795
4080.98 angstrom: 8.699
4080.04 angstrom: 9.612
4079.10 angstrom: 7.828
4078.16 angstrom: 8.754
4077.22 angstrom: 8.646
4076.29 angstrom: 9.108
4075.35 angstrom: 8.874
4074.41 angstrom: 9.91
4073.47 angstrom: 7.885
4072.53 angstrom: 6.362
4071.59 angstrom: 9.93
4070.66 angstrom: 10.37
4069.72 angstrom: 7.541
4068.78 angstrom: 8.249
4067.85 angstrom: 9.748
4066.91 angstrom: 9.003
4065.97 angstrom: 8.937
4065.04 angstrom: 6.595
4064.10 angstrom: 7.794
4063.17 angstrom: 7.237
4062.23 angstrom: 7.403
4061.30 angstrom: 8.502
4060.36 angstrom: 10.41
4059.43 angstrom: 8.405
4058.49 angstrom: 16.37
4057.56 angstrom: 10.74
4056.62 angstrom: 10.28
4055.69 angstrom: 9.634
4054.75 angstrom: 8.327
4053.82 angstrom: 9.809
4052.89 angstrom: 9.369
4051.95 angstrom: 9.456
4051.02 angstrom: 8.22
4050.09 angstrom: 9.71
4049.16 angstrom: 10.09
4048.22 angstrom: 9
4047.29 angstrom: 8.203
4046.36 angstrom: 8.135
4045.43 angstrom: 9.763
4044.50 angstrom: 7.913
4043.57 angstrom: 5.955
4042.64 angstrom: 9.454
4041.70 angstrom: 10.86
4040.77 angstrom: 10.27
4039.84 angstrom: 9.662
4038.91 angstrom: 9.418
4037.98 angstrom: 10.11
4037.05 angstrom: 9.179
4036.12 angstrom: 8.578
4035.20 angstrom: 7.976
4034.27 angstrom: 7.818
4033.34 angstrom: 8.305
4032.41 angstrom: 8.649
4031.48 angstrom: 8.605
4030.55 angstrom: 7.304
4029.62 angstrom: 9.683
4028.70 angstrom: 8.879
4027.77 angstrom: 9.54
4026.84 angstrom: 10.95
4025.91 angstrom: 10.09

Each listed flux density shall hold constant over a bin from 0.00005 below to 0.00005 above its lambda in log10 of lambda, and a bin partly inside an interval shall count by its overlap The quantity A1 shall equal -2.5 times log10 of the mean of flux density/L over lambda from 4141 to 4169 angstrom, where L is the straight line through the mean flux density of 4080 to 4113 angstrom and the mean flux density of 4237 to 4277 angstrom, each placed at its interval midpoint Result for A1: 0.11 mag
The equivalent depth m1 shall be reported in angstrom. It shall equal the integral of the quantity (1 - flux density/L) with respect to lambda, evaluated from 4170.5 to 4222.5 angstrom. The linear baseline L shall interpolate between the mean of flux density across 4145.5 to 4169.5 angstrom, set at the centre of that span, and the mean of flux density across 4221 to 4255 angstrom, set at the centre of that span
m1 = 3.5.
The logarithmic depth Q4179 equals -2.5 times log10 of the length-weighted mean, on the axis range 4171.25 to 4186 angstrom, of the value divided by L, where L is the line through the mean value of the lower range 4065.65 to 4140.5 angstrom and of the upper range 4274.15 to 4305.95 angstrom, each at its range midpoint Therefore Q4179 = 0.09 mag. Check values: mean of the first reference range 8.81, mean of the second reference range 8.49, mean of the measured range 7.98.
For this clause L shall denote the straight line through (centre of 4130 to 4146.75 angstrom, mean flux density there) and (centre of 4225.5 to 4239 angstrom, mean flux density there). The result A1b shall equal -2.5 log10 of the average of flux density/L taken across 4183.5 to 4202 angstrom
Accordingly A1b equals 0.08 mag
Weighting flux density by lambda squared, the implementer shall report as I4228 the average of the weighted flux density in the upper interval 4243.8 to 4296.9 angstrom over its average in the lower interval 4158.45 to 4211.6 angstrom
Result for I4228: 1.15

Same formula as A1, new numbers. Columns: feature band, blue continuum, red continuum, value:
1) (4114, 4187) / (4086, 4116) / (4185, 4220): 0.05 mag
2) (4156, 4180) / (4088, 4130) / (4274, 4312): 0.07 mag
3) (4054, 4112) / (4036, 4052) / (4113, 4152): 0.00 mag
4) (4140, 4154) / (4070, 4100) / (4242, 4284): 0.11 mag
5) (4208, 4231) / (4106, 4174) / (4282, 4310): -0.08 mag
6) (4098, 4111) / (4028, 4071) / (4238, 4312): 0.09 mag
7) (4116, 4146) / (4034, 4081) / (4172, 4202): 0.00 mag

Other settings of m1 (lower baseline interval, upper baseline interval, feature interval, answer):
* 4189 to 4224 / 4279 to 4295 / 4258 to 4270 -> -1.4 angstrom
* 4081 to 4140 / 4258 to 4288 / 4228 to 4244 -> -1.8 angstrom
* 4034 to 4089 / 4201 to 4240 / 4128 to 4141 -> 1.0 angstrom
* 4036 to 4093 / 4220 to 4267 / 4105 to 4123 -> 0.5 angstrom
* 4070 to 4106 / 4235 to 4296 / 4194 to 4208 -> 0.9 angstrom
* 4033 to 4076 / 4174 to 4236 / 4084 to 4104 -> 0.3 angstrom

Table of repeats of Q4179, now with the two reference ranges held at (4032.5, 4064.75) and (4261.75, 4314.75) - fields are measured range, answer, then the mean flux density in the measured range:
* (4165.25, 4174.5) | 0.064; 8.36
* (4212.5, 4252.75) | -0.124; 9.76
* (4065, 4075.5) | 0.051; 8.69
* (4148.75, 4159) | 0.080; 8.27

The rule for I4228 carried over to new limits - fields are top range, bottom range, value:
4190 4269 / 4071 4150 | 1.14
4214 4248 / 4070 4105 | 1.20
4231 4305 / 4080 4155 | 1.15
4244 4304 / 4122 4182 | 1.16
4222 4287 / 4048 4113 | 1.17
